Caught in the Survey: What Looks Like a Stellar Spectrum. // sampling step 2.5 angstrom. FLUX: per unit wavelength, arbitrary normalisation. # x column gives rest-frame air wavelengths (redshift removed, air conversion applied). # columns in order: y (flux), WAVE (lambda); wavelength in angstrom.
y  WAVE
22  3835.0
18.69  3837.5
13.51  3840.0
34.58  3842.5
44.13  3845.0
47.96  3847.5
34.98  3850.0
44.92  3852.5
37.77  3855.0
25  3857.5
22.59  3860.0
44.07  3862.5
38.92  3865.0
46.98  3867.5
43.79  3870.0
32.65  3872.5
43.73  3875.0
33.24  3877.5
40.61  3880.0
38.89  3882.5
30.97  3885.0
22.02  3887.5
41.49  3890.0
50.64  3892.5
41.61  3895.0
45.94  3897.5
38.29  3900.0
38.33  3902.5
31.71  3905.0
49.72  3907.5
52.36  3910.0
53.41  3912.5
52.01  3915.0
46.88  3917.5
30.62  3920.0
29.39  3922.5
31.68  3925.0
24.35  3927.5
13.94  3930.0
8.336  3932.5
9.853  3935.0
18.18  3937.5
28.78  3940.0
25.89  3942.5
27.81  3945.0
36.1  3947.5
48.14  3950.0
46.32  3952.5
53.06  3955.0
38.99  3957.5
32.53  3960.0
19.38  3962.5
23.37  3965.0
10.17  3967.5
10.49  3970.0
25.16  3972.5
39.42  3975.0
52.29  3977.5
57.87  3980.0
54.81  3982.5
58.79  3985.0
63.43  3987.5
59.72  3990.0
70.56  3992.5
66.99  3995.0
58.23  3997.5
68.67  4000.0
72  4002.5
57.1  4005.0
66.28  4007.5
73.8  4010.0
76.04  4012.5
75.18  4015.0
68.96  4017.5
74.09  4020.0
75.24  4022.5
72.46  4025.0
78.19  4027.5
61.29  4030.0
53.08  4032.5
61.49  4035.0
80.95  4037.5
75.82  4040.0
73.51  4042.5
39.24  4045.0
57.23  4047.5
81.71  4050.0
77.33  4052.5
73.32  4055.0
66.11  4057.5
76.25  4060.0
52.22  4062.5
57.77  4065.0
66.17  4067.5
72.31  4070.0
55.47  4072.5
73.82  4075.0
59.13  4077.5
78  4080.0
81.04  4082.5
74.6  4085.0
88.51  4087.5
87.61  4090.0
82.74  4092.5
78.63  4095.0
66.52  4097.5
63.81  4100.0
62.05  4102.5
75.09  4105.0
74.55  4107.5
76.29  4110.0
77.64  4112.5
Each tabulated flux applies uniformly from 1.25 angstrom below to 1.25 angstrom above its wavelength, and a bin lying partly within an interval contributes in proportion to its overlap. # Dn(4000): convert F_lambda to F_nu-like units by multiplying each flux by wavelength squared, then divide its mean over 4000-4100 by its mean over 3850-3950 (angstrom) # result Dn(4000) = 2.14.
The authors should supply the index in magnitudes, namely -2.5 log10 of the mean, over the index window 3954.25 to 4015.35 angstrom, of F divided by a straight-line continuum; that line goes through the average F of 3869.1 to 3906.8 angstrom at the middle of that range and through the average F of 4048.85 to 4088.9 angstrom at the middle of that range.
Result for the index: 0.11 mag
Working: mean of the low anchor 38.4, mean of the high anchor 70.9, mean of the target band 51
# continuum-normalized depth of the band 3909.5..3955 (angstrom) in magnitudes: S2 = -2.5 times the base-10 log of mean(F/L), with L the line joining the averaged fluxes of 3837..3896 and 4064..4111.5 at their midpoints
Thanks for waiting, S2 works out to 0.39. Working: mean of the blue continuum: 36.6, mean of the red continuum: 72.4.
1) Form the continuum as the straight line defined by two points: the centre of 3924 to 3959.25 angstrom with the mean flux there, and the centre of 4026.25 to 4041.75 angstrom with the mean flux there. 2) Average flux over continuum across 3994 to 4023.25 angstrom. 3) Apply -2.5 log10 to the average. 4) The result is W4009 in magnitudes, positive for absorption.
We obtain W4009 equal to -0.20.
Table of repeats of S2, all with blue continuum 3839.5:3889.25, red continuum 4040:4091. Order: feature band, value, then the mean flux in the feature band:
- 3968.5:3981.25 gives 0.444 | 36.5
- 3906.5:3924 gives 0.001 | 44.7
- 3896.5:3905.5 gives 0.094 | 38.9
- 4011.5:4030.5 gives -0.174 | 73.1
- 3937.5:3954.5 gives 0.390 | 35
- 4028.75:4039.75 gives -0.012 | 65.3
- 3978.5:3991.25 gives -0.046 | 58.8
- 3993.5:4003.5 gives -0.136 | 66.4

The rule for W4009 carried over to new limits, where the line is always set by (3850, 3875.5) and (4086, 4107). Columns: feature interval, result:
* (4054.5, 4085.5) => 0.05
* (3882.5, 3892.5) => 0.20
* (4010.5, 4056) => -0.07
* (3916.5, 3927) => 0.37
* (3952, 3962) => 0.28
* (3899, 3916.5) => 0.00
